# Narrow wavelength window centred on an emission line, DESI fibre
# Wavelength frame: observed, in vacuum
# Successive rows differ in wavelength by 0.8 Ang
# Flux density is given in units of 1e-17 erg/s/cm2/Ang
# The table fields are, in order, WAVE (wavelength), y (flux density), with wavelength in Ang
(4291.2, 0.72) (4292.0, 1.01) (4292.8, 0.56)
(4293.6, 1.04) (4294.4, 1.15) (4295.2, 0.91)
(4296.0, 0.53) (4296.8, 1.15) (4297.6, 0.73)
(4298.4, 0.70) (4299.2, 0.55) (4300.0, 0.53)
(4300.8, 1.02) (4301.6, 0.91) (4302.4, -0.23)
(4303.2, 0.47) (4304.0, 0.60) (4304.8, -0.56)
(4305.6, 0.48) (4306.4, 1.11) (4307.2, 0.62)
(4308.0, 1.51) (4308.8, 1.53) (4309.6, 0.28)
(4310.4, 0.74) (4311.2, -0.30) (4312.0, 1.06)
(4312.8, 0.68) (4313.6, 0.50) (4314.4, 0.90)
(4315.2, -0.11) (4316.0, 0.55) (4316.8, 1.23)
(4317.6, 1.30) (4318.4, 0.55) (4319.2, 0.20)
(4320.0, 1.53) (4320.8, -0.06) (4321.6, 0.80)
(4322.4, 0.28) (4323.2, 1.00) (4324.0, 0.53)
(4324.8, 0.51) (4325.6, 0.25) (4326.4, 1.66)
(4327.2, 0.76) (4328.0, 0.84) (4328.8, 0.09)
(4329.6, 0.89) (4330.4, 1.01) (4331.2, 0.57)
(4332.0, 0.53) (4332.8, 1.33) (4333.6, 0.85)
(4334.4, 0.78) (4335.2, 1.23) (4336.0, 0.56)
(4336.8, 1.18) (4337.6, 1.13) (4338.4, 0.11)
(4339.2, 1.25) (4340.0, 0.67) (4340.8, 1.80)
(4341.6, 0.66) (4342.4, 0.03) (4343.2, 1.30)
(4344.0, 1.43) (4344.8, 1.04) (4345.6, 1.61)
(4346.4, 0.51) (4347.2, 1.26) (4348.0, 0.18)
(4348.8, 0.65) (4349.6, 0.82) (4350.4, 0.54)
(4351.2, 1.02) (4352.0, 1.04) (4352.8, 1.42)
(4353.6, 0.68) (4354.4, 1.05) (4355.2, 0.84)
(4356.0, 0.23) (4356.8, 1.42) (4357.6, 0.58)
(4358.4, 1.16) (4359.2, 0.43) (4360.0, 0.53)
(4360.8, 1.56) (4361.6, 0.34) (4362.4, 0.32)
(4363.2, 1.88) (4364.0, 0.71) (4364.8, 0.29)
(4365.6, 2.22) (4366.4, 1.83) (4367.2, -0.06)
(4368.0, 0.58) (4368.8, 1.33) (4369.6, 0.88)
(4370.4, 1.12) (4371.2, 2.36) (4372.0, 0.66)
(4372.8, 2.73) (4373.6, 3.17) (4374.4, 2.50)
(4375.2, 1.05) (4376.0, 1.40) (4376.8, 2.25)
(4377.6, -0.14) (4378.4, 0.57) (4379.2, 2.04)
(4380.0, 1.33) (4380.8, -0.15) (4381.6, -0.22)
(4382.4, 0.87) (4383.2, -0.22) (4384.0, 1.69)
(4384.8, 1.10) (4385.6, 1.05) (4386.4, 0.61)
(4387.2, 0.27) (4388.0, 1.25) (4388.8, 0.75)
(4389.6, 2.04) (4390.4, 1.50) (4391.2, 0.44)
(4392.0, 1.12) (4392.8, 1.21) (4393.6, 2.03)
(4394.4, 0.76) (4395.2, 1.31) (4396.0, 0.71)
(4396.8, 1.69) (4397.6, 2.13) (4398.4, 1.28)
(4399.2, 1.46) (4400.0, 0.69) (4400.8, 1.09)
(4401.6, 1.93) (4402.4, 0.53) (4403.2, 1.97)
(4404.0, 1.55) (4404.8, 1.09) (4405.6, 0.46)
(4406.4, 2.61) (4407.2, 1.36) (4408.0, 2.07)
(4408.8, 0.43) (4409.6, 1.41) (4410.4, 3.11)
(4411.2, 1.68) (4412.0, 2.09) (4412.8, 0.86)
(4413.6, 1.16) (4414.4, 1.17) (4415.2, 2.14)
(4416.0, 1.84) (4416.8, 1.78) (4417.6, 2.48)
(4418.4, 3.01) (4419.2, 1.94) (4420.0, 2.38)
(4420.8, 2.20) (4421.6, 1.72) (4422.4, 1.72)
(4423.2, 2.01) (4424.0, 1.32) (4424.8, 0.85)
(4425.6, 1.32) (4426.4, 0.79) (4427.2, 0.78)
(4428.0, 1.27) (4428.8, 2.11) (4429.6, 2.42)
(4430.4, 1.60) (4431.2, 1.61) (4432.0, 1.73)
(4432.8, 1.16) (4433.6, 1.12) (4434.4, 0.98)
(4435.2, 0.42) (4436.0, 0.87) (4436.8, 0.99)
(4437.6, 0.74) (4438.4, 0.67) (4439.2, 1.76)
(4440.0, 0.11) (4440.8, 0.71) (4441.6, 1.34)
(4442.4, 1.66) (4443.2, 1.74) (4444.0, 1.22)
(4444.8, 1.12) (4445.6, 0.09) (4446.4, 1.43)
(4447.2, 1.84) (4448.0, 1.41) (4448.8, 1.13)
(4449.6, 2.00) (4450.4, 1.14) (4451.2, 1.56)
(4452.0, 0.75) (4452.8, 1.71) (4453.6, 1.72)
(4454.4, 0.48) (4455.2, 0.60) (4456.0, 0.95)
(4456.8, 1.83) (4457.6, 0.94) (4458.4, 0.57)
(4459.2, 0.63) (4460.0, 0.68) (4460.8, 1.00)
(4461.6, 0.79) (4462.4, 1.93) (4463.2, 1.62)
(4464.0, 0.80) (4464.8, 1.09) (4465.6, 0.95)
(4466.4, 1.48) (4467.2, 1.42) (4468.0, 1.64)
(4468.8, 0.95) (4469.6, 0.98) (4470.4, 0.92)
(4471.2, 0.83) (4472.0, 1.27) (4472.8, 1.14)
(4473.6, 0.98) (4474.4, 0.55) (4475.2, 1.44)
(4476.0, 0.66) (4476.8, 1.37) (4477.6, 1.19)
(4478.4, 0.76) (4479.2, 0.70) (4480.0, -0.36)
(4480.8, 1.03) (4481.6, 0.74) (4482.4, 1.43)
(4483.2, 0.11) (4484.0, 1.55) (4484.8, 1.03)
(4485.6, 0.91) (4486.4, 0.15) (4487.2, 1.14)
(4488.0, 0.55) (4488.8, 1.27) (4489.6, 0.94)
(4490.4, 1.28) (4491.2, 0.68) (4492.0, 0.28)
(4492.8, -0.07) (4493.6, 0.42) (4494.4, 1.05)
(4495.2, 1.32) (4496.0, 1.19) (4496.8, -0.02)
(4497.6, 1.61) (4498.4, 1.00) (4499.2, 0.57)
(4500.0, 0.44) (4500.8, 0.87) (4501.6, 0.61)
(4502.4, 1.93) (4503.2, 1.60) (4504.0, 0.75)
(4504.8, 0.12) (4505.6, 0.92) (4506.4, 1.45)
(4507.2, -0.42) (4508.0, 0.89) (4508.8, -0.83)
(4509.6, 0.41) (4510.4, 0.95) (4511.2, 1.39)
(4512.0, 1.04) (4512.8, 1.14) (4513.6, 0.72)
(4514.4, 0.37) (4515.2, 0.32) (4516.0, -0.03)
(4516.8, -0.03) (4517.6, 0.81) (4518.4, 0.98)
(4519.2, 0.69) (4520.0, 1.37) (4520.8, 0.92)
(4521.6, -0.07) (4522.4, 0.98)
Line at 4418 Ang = C III] 1909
